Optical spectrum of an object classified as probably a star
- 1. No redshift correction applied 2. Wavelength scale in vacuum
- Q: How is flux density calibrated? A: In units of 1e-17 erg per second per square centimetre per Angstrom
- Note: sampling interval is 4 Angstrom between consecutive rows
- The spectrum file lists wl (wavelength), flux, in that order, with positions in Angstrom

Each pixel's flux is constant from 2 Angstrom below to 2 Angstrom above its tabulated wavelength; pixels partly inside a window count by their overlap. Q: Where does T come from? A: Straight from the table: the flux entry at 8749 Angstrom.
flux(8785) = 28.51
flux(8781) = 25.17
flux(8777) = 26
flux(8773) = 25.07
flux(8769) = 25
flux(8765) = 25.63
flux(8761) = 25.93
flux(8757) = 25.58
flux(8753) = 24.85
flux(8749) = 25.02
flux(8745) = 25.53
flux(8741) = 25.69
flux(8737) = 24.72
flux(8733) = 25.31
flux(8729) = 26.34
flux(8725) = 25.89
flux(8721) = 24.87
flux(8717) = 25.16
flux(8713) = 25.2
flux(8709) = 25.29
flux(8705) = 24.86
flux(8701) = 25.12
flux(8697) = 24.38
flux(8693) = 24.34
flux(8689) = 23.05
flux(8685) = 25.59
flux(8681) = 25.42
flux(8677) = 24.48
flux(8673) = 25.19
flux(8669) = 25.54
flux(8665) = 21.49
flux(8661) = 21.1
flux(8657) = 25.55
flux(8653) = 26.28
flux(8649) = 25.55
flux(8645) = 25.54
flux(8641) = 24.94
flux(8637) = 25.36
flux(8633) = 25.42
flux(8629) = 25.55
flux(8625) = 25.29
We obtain 25.02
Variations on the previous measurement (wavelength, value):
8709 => 25.29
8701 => 25.12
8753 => 24.85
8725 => 25.89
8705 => 24.86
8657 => 25.55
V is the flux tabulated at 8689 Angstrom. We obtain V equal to 23.05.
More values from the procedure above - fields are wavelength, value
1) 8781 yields 25.17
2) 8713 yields 25.2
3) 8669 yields 25.54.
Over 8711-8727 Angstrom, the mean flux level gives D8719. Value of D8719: 25.3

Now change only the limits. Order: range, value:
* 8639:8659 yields 25.6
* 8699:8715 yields 25.1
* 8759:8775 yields 25.4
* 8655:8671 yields 23.4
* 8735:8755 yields 25.2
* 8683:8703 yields 24.5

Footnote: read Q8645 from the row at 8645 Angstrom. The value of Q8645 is 25.54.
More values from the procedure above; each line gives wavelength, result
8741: 25.69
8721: 24.87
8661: 21.1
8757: 25.58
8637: 25.36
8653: 26.28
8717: 25.16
